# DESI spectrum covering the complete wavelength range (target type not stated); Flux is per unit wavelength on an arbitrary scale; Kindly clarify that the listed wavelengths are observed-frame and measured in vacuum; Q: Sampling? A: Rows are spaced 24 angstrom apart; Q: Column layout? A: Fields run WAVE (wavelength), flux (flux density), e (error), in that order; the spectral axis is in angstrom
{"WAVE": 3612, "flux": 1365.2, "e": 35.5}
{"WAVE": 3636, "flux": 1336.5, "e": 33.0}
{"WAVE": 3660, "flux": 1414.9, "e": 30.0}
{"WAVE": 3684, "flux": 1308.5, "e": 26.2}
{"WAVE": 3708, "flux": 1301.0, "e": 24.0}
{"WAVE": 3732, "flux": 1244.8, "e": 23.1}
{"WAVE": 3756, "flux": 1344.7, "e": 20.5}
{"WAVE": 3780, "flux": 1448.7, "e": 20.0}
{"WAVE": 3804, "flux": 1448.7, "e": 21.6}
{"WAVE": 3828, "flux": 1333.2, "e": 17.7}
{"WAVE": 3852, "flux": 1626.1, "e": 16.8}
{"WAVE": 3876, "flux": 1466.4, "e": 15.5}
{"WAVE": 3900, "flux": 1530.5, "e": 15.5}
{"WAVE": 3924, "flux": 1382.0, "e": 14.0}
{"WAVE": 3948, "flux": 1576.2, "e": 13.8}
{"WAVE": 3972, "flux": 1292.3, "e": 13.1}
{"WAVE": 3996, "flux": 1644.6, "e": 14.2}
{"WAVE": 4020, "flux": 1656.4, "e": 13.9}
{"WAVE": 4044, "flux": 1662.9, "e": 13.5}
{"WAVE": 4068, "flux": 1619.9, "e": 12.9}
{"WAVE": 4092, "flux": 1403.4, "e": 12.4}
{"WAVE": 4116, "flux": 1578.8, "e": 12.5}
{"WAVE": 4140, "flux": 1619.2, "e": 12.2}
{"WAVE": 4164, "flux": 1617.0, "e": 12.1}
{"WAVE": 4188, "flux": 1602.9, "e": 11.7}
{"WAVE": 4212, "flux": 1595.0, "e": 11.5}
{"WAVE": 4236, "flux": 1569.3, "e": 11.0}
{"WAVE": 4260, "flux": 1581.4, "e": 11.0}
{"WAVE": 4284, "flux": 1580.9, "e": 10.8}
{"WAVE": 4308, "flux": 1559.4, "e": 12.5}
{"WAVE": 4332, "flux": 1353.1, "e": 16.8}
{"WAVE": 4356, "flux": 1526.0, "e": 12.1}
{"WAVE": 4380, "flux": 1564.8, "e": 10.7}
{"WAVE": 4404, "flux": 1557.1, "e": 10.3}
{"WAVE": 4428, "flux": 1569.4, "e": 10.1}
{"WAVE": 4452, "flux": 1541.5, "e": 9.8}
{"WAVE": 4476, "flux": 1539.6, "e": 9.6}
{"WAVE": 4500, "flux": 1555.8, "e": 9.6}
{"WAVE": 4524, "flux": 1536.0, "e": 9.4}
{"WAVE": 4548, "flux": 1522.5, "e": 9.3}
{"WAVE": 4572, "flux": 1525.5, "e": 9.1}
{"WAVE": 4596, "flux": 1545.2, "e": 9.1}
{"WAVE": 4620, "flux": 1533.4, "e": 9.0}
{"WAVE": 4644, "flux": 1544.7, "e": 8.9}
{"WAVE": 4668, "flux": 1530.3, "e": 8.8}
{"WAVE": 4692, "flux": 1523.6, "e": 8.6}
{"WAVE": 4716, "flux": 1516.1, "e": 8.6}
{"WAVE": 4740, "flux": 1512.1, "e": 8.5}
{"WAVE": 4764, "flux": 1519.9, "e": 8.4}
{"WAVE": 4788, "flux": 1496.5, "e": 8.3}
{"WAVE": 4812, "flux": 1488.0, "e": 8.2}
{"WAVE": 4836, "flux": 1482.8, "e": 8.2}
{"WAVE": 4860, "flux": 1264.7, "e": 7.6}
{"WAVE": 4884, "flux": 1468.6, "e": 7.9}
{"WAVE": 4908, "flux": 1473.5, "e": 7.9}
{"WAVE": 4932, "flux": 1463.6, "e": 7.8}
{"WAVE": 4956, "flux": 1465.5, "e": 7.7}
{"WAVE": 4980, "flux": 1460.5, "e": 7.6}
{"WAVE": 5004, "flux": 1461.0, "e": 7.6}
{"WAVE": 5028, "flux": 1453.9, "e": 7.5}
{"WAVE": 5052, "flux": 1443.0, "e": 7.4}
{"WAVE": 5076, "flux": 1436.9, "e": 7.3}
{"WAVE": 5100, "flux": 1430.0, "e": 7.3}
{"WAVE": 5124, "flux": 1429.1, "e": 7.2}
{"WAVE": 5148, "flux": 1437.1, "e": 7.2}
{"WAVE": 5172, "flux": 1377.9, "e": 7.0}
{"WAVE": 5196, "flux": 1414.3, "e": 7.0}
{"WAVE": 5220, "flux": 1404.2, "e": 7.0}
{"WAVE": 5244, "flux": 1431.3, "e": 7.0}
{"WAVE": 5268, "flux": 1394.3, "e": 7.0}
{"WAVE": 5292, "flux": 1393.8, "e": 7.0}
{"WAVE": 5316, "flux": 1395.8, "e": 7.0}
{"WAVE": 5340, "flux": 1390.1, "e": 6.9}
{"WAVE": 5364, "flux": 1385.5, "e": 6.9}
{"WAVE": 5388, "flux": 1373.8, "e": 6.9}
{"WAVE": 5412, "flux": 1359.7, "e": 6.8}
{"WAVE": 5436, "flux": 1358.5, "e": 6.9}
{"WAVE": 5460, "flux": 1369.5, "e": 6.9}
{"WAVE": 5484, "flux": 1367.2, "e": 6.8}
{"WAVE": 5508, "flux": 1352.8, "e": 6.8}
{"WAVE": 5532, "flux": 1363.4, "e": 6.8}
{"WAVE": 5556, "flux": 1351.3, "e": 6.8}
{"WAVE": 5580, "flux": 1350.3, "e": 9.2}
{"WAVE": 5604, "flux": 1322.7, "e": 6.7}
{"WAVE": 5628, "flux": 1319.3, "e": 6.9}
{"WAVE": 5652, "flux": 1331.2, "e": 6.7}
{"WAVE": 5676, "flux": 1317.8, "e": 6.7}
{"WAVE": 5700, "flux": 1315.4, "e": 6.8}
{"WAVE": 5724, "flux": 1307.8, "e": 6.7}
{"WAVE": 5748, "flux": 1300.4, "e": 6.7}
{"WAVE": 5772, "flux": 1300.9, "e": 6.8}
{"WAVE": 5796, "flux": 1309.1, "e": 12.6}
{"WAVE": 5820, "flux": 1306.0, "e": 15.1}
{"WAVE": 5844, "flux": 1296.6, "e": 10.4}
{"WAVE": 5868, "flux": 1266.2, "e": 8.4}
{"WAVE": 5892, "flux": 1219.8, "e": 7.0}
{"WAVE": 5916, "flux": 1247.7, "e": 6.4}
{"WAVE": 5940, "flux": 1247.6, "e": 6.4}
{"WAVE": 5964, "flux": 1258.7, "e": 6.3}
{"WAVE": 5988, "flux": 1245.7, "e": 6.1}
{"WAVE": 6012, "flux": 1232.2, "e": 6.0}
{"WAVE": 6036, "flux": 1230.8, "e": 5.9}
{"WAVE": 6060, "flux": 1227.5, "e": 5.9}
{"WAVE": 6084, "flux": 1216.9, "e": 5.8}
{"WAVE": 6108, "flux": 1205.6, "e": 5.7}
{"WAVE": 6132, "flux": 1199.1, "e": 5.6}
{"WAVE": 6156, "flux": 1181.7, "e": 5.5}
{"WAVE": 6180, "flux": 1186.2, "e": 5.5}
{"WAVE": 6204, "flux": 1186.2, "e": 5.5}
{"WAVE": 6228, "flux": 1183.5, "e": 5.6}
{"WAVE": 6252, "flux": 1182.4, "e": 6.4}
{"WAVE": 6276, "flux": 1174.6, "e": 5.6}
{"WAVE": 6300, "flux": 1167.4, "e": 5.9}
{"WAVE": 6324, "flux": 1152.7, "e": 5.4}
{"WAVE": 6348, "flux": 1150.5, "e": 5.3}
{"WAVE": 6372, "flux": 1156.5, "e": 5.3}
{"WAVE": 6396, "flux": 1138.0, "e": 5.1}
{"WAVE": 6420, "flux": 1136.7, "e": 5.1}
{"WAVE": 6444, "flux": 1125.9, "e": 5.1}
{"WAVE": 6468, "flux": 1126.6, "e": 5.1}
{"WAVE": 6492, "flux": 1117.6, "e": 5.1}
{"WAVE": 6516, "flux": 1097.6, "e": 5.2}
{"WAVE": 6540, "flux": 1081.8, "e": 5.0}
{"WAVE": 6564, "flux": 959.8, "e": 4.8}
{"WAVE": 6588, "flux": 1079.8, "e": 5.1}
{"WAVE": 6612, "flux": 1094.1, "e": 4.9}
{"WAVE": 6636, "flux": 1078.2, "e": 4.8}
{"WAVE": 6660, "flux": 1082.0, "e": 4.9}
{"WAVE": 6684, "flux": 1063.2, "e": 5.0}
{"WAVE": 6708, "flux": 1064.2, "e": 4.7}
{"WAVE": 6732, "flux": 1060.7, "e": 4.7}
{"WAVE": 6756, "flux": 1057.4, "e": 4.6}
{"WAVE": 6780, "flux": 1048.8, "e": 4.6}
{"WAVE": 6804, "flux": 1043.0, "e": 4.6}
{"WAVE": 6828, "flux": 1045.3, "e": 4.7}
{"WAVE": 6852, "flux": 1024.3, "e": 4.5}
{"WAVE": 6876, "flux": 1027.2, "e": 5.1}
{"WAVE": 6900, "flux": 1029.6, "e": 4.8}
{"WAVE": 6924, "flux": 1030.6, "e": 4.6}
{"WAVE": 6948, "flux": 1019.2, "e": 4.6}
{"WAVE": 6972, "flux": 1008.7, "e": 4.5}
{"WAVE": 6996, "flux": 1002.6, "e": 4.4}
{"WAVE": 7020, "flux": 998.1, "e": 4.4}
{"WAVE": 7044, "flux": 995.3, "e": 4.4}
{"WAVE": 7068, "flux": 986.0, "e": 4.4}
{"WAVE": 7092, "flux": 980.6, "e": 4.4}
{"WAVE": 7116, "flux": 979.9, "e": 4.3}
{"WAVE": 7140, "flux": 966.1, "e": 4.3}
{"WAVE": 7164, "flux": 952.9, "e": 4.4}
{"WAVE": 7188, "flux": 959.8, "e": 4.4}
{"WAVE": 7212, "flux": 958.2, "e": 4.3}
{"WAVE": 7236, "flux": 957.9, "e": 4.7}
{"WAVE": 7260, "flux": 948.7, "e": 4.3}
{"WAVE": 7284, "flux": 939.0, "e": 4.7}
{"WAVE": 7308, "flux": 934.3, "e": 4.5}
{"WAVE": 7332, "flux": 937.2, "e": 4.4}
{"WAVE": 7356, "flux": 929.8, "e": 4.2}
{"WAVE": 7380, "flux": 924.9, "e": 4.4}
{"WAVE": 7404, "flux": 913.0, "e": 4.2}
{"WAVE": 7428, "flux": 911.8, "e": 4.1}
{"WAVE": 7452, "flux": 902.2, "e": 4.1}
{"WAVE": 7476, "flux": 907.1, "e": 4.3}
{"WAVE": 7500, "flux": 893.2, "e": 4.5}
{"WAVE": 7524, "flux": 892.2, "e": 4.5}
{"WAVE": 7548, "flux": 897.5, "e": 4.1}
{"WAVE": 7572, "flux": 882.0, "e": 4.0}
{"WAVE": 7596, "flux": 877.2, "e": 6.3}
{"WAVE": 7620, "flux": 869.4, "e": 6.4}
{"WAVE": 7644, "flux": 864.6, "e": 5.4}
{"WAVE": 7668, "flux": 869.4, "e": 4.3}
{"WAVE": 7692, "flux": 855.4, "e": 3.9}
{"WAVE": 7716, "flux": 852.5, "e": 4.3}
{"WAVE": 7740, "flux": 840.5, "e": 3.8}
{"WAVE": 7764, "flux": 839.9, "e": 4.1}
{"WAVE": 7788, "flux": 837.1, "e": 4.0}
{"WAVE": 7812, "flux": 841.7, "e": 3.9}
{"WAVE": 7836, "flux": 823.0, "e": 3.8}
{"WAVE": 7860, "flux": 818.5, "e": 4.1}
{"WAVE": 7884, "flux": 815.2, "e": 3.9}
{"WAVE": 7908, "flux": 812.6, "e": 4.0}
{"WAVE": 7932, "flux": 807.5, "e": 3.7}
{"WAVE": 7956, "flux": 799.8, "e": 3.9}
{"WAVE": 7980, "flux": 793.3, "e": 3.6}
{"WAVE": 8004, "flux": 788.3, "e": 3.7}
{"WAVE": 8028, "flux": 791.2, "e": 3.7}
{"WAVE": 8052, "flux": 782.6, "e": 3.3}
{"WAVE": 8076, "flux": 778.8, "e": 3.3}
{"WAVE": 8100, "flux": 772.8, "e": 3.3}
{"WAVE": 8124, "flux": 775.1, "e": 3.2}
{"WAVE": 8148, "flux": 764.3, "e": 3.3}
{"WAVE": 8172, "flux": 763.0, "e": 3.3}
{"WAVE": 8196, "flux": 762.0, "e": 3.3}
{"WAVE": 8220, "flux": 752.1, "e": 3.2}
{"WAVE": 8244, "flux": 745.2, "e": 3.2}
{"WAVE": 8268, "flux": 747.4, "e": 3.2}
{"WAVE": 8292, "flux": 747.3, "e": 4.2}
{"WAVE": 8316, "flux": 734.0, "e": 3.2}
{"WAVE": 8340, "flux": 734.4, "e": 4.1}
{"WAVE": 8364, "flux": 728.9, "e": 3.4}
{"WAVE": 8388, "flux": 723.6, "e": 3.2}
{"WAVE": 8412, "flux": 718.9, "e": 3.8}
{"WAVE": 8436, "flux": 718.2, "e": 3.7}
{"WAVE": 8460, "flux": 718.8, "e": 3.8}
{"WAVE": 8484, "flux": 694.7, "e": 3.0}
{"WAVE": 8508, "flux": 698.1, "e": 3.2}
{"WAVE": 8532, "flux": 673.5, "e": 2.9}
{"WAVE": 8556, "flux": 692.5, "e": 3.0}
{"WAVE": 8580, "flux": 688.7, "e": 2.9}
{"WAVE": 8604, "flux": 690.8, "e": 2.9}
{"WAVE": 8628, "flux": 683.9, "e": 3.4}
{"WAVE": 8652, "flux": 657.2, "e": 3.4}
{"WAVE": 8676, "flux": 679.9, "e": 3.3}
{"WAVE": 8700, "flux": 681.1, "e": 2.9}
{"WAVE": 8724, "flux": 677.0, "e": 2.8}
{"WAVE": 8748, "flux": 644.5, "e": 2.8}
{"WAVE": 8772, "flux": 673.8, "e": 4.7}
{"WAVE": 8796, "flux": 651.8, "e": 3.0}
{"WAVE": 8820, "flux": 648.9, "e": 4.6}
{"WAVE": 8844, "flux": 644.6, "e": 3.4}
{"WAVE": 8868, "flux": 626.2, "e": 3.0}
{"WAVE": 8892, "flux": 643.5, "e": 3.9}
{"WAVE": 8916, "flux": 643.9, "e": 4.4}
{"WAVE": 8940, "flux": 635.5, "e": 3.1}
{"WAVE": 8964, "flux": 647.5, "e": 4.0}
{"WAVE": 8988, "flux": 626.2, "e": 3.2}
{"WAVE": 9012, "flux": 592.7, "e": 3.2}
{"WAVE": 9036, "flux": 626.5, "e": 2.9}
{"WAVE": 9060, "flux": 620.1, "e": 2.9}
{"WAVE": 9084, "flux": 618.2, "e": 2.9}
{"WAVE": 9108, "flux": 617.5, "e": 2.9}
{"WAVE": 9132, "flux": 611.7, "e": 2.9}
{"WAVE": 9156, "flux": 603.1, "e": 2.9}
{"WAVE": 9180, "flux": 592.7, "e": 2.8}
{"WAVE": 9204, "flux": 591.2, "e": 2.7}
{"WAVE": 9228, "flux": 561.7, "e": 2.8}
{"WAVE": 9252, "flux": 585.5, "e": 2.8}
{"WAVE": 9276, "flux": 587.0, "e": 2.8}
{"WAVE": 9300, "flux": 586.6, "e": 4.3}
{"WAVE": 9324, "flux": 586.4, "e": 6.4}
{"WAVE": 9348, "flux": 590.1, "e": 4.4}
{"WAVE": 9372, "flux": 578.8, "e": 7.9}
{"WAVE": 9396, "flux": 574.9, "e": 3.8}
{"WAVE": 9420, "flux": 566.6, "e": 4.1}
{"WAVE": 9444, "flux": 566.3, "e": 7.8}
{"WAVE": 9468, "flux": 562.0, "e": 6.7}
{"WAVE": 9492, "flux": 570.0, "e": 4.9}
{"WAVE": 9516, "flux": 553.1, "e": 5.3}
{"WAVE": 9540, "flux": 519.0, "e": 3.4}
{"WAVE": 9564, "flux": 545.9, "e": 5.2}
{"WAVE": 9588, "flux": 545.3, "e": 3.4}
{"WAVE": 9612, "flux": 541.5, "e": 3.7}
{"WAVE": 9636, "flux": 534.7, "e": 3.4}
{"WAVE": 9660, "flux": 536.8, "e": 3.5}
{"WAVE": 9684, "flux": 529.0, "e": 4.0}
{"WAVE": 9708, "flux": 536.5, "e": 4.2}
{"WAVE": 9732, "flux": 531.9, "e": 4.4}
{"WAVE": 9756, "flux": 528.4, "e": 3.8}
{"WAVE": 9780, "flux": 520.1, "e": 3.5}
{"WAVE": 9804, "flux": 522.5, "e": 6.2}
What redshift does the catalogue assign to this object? 0.00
